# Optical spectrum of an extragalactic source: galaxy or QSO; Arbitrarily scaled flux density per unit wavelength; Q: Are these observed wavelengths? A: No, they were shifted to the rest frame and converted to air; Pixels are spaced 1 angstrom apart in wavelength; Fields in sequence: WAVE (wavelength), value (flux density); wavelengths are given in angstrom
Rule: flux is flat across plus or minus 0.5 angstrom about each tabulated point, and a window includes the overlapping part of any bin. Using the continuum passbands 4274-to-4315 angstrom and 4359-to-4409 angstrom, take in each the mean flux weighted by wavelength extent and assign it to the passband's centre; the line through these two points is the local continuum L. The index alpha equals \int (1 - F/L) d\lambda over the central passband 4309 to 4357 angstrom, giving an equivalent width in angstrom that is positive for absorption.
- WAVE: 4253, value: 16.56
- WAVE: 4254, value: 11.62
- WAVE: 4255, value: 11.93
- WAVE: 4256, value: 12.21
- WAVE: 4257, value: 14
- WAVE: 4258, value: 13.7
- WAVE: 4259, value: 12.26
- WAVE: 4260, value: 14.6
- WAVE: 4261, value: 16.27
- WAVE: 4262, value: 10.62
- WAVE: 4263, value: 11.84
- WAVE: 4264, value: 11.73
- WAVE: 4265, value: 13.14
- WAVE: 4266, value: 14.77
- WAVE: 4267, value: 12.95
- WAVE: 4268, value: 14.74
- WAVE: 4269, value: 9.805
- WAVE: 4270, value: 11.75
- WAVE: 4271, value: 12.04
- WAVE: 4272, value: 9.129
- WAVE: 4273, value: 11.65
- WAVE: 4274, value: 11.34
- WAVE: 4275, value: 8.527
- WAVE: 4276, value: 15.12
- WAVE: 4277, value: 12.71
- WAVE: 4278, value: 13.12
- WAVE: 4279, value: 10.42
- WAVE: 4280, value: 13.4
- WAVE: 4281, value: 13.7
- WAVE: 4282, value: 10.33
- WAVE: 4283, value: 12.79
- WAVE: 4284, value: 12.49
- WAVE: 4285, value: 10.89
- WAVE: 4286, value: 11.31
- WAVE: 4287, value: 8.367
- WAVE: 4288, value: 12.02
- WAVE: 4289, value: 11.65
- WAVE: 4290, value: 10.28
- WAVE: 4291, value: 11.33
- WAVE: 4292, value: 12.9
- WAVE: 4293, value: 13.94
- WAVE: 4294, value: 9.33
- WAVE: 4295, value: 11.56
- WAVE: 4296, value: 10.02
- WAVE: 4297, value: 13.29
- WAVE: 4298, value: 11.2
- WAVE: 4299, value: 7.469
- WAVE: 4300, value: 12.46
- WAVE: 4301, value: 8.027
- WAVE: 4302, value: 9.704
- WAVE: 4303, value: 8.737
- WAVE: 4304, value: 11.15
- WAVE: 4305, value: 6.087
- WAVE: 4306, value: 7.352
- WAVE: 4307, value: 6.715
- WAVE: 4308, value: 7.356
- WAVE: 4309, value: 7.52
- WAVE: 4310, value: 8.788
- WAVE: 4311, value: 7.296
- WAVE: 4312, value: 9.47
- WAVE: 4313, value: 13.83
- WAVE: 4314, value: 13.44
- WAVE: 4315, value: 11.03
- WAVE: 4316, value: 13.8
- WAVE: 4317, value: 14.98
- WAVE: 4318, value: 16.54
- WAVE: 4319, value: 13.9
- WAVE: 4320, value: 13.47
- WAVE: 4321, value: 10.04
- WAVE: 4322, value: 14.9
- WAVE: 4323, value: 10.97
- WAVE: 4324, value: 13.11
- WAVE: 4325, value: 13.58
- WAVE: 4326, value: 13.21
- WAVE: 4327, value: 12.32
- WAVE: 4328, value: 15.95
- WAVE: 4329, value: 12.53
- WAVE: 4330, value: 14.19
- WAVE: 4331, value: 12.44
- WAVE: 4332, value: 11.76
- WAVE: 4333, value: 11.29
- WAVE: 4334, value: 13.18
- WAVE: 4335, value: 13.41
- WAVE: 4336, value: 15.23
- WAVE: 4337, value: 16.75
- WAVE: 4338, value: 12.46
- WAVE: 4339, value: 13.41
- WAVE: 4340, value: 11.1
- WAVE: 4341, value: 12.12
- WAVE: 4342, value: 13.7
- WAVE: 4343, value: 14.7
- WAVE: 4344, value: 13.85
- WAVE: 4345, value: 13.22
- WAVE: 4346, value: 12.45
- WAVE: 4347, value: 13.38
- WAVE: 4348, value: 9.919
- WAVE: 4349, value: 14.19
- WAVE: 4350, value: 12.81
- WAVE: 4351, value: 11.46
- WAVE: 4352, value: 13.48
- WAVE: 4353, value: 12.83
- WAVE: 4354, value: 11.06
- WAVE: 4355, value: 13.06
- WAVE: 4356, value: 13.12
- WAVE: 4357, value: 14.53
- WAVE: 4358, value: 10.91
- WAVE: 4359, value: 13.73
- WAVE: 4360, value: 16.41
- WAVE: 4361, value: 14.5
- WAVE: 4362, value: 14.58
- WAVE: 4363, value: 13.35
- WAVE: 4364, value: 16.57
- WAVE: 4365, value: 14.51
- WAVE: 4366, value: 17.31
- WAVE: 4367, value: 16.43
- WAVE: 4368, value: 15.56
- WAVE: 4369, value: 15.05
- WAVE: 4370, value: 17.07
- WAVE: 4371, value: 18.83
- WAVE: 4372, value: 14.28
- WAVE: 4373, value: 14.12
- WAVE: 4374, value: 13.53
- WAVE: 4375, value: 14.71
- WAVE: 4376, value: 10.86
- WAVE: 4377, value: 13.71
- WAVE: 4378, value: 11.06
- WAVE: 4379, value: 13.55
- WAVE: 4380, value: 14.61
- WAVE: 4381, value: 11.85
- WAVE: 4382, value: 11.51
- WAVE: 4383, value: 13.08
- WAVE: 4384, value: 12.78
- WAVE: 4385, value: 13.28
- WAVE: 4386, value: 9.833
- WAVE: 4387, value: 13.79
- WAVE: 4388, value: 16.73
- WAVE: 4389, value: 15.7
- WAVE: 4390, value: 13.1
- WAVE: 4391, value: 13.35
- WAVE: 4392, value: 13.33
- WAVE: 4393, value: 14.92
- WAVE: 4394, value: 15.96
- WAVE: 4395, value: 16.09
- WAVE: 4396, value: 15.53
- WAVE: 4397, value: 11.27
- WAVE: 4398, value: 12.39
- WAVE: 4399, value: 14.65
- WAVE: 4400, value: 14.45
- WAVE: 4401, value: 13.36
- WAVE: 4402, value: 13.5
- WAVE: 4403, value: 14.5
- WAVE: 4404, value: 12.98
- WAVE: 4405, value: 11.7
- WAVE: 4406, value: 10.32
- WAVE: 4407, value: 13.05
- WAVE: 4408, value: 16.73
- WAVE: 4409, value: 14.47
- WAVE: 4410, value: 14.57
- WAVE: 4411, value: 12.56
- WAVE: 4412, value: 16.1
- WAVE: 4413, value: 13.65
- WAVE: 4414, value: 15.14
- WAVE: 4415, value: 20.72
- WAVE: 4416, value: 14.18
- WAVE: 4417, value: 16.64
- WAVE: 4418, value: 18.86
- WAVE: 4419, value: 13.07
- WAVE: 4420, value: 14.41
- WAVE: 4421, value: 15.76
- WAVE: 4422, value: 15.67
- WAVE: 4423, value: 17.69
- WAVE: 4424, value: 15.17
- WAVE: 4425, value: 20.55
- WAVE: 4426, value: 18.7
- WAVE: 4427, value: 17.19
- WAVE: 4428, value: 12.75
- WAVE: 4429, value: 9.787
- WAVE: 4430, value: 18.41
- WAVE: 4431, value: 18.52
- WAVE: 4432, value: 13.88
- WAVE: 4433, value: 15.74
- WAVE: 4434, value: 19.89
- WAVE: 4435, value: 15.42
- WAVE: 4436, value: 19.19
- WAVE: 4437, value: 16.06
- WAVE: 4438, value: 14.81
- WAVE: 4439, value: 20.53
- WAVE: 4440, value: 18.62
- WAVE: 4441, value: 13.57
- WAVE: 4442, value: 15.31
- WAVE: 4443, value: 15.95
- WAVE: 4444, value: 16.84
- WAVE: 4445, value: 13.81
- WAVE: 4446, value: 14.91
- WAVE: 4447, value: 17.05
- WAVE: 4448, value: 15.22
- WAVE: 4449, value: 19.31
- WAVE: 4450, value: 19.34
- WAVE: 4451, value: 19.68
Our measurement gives -2.7 angstrom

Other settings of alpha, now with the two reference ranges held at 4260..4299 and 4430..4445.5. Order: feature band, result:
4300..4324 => 4.0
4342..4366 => 1.0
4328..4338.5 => 0.0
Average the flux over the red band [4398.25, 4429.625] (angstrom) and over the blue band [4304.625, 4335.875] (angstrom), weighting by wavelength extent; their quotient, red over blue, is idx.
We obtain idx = 1.3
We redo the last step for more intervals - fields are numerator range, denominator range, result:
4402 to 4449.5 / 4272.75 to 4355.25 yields 1.32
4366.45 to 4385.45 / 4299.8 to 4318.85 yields 1.37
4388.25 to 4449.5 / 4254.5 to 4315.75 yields 1.36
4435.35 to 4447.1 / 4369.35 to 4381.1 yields 1.16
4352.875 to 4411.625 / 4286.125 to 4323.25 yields 1.29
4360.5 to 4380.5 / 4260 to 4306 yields 1.28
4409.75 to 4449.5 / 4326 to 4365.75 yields 1.21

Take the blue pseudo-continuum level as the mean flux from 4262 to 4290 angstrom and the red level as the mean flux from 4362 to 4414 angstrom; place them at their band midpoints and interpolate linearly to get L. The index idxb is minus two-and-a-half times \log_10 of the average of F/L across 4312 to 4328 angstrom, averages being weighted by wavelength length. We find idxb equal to -0.04 mag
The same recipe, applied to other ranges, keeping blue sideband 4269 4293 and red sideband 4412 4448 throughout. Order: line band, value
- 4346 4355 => 0.111 mag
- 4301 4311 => 0.461 mag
